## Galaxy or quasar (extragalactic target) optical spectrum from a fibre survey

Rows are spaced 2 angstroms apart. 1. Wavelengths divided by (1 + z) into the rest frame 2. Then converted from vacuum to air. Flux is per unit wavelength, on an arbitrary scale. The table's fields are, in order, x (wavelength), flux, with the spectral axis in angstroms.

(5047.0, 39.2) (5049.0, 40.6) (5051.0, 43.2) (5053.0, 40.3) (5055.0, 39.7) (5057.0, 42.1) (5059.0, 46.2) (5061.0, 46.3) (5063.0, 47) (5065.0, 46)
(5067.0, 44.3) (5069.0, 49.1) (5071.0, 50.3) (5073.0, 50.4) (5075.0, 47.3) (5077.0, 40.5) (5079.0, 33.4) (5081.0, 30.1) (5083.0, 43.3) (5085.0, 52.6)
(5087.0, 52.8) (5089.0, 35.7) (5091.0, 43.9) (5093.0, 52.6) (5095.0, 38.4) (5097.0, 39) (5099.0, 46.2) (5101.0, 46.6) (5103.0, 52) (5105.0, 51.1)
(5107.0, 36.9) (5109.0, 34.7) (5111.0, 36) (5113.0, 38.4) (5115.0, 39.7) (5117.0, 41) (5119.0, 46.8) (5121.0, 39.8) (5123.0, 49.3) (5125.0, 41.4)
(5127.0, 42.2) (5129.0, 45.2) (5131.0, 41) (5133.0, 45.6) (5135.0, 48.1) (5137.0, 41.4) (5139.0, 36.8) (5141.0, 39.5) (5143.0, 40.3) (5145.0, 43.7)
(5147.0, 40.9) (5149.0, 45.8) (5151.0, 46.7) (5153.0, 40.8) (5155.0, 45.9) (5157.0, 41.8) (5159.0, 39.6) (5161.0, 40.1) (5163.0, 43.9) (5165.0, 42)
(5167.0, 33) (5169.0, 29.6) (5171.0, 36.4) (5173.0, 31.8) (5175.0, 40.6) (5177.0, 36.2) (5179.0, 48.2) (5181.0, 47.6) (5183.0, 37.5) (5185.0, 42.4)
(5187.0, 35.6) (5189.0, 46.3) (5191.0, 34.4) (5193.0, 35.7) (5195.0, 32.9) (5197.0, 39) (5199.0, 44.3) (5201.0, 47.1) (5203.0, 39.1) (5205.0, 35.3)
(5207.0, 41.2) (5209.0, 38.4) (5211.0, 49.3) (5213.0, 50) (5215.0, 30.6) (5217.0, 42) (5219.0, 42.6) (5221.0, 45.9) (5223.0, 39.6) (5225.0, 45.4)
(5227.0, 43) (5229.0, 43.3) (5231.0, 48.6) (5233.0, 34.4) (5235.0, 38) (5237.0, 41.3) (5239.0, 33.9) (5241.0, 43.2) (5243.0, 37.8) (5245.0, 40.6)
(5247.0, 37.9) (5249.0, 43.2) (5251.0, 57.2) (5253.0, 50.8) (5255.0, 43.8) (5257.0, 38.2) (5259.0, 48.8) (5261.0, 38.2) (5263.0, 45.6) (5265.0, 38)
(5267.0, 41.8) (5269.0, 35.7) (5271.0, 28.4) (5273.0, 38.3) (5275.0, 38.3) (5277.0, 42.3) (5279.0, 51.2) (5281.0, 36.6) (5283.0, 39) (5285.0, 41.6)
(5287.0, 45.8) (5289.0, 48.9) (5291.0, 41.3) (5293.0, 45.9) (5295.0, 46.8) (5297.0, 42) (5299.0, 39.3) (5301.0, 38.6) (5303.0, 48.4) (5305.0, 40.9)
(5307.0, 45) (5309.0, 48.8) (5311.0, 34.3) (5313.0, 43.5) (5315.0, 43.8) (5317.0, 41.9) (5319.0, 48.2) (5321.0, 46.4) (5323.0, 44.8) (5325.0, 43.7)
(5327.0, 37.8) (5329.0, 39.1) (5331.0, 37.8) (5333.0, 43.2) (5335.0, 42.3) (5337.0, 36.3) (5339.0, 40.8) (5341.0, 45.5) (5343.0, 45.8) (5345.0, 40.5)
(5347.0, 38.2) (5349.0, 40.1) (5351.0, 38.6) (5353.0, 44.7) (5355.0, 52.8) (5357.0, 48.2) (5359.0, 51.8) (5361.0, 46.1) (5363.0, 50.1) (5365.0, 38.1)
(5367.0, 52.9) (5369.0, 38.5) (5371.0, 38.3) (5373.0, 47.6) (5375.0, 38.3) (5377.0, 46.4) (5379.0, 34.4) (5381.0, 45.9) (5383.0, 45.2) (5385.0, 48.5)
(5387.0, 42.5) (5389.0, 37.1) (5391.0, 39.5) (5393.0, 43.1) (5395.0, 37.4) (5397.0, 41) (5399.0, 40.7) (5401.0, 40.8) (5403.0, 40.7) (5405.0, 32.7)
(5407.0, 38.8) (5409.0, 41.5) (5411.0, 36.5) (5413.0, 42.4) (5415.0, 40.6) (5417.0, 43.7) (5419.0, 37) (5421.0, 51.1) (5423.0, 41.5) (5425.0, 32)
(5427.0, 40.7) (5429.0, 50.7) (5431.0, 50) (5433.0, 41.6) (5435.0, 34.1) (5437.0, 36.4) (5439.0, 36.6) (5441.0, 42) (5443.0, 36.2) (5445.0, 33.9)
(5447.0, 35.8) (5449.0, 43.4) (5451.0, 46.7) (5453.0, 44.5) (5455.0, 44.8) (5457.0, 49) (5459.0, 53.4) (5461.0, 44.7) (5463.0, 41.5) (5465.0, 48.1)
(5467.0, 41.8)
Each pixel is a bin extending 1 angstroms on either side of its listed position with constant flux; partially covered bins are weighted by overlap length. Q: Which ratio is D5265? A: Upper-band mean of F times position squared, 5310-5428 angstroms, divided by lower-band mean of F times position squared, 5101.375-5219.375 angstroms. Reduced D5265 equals 1.1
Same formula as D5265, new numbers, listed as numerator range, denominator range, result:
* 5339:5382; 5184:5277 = 1.12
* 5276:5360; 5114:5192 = 1.11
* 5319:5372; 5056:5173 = 1.11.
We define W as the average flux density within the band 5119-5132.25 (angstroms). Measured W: 43.5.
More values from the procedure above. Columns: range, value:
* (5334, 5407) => 42.5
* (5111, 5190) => 41.3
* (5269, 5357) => 42.3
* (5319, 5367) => 43.5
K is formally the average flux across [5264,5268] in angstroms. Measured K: 39.9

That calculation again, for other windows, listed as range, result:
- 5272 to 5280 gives 42.5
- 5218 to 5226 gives 43.4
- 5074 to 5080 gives 40.4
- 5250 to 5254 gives 54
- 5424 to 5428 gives 36.4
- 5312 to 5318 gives 43.1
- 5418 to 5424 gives 43.2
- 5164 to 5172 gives 35.2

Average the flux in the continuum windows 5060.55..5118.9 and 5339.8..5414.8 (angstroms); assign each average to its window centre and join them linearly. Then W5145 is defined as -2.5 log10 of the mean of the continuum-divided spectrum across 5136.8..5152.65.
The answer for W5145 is 0.040 mag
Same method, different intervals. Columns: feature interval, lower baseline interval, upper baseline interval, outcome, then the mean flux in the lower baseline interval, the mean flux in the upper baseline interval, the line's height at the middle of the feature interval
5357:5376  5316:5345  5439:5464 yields -0.06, 42.3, 42.7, 42.5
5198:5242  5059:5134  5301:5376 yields 0.05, 43.7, 43.3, 43.5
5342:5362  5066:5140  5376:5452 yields -0.09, 43.3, 40.8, 41.3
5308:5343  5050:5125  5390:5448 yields -0.04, 43.6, 40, 41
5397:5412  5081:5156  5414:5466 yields 0.09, 43.1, 42.3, 42.4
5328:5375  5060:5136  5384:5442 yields -0.05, 43.8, 40.7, 41.3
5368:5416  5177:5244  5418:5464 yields 0.03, 41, 42.1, 41.8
